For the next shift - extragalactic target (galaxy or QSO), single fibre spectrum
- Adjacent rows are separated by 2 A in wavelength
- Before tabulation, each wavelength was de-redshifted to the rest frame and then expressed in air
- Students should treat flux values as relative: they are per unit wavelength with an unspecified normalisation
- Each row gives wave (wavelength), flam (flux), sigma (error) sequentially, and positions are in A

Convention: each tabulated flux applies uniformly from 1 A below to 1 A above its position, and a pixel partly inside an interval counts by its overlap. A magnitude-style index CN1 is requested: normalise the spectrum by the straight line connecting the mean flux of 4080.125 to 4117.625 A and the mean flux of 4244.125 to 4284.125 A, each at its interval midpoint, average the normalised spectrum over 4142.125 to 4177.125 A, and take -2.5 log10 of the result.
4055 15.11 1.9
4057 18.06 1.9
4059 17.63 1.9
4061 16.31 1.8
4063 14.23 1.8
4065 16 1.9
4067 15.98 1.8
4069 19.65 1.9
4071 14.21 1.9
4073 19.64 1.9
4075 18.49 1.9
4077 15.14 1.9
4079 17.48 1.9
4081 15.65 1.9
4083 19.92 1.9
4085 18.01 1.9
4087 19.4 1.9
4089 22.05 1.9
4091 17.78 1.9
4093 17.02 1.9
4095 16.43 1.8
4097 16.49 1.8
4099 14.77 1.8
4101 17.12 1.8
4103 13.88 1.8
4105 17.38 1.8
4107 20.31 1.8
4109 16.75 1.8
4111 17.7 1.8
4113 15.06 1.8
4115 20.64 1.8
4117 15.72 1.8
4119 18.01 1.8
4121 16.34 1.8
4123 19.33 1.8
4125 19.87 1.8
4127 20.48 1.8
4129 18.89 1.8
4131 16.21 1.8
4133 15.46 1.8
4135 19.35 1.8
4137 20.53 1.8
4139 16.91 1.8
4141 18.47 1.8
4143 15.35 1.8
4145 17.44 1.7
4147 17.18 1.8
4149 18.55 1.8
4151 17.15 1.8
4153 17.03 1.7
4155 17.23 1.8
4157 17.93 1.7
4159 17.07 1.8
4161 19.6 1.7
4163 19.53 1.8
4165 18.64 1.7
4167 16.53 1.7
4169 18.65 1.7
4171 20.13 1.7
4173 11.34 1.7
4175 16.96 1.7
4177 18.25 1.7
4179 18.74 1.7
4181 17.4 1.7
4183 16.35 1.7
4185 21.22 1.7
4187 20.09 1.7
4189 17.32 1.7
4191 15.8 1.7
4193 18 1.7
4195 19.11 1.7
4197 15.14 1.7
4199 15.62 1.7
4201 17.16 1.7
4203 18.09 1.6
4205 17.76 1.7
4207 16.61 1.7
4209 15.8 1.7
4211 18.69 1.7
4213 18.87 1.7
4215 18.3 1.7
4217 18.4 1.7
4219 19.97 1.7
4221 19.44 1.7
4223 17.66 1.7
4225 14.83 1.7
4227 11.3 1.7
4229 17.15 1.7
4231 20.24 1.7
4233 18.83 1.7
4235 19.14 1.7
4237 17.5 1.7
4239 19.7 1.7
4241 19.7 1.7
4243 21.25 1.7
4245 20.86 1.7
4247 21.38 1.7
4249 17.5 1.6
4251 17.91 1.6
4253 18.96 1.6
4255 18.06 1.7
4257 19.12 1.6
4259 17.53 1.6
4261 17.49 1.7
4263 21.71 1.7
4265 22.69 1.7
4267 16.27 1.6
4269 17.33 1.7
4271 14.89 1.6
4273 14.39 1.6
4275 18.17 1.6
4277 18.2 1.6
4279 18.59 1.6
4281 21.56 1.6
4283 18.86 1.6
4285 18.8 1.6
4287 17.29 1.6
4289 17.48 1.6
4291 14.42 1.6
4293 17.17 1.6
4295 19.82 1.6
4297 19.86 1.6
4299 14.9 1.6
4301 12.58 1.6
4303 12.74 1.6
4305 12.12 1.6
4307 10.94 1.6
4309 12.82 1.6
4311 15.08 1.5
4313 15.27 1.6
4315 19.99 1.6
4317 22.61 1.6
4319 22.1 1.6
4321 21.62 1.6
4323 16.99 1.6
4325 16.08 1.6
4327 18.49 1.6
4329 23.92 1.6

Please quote 0.026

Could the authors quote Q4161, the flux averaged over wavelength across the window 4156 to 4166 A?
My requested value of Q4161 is 18.6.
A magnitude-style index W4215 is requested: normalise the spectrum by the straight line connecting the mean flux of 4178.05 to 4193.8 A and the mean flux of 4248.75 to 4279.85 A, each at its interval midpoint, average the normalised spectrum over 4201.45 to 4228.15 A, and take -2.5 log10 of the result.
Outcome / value 0.05 mag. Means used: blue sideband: 18.1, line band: 17.4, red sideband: 18.1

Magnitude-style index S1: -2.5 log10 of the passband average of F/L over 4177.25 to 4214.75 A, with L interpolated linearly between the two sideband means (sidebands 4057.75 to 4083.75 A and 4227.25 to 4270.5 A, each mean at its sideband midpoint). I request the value 0.04 mag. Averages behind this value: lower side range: 16.9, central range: 17.7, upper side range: 18.9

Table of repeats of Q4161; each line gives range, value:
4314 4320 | 21.6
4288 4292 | 15.9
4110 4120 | 17.4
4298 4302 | 13.7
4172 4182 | 16.5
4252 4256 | 18.5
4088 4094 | 18.9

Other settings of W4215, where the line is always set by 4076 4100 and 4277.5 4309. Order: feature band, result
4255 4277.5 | -0.091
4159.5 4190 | -0.062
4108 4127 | -0.032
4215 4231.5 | -0.036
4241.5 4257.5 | -0.167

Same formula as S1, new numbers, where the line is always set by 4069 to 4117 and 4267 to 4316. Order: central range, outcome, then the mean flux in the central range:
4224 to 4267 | -0.12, 18.7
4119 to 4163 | -0.05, 18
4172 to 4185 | 0.01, 16.9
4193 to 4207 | -0.02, 17.2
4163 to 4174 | -0.01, 17.3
